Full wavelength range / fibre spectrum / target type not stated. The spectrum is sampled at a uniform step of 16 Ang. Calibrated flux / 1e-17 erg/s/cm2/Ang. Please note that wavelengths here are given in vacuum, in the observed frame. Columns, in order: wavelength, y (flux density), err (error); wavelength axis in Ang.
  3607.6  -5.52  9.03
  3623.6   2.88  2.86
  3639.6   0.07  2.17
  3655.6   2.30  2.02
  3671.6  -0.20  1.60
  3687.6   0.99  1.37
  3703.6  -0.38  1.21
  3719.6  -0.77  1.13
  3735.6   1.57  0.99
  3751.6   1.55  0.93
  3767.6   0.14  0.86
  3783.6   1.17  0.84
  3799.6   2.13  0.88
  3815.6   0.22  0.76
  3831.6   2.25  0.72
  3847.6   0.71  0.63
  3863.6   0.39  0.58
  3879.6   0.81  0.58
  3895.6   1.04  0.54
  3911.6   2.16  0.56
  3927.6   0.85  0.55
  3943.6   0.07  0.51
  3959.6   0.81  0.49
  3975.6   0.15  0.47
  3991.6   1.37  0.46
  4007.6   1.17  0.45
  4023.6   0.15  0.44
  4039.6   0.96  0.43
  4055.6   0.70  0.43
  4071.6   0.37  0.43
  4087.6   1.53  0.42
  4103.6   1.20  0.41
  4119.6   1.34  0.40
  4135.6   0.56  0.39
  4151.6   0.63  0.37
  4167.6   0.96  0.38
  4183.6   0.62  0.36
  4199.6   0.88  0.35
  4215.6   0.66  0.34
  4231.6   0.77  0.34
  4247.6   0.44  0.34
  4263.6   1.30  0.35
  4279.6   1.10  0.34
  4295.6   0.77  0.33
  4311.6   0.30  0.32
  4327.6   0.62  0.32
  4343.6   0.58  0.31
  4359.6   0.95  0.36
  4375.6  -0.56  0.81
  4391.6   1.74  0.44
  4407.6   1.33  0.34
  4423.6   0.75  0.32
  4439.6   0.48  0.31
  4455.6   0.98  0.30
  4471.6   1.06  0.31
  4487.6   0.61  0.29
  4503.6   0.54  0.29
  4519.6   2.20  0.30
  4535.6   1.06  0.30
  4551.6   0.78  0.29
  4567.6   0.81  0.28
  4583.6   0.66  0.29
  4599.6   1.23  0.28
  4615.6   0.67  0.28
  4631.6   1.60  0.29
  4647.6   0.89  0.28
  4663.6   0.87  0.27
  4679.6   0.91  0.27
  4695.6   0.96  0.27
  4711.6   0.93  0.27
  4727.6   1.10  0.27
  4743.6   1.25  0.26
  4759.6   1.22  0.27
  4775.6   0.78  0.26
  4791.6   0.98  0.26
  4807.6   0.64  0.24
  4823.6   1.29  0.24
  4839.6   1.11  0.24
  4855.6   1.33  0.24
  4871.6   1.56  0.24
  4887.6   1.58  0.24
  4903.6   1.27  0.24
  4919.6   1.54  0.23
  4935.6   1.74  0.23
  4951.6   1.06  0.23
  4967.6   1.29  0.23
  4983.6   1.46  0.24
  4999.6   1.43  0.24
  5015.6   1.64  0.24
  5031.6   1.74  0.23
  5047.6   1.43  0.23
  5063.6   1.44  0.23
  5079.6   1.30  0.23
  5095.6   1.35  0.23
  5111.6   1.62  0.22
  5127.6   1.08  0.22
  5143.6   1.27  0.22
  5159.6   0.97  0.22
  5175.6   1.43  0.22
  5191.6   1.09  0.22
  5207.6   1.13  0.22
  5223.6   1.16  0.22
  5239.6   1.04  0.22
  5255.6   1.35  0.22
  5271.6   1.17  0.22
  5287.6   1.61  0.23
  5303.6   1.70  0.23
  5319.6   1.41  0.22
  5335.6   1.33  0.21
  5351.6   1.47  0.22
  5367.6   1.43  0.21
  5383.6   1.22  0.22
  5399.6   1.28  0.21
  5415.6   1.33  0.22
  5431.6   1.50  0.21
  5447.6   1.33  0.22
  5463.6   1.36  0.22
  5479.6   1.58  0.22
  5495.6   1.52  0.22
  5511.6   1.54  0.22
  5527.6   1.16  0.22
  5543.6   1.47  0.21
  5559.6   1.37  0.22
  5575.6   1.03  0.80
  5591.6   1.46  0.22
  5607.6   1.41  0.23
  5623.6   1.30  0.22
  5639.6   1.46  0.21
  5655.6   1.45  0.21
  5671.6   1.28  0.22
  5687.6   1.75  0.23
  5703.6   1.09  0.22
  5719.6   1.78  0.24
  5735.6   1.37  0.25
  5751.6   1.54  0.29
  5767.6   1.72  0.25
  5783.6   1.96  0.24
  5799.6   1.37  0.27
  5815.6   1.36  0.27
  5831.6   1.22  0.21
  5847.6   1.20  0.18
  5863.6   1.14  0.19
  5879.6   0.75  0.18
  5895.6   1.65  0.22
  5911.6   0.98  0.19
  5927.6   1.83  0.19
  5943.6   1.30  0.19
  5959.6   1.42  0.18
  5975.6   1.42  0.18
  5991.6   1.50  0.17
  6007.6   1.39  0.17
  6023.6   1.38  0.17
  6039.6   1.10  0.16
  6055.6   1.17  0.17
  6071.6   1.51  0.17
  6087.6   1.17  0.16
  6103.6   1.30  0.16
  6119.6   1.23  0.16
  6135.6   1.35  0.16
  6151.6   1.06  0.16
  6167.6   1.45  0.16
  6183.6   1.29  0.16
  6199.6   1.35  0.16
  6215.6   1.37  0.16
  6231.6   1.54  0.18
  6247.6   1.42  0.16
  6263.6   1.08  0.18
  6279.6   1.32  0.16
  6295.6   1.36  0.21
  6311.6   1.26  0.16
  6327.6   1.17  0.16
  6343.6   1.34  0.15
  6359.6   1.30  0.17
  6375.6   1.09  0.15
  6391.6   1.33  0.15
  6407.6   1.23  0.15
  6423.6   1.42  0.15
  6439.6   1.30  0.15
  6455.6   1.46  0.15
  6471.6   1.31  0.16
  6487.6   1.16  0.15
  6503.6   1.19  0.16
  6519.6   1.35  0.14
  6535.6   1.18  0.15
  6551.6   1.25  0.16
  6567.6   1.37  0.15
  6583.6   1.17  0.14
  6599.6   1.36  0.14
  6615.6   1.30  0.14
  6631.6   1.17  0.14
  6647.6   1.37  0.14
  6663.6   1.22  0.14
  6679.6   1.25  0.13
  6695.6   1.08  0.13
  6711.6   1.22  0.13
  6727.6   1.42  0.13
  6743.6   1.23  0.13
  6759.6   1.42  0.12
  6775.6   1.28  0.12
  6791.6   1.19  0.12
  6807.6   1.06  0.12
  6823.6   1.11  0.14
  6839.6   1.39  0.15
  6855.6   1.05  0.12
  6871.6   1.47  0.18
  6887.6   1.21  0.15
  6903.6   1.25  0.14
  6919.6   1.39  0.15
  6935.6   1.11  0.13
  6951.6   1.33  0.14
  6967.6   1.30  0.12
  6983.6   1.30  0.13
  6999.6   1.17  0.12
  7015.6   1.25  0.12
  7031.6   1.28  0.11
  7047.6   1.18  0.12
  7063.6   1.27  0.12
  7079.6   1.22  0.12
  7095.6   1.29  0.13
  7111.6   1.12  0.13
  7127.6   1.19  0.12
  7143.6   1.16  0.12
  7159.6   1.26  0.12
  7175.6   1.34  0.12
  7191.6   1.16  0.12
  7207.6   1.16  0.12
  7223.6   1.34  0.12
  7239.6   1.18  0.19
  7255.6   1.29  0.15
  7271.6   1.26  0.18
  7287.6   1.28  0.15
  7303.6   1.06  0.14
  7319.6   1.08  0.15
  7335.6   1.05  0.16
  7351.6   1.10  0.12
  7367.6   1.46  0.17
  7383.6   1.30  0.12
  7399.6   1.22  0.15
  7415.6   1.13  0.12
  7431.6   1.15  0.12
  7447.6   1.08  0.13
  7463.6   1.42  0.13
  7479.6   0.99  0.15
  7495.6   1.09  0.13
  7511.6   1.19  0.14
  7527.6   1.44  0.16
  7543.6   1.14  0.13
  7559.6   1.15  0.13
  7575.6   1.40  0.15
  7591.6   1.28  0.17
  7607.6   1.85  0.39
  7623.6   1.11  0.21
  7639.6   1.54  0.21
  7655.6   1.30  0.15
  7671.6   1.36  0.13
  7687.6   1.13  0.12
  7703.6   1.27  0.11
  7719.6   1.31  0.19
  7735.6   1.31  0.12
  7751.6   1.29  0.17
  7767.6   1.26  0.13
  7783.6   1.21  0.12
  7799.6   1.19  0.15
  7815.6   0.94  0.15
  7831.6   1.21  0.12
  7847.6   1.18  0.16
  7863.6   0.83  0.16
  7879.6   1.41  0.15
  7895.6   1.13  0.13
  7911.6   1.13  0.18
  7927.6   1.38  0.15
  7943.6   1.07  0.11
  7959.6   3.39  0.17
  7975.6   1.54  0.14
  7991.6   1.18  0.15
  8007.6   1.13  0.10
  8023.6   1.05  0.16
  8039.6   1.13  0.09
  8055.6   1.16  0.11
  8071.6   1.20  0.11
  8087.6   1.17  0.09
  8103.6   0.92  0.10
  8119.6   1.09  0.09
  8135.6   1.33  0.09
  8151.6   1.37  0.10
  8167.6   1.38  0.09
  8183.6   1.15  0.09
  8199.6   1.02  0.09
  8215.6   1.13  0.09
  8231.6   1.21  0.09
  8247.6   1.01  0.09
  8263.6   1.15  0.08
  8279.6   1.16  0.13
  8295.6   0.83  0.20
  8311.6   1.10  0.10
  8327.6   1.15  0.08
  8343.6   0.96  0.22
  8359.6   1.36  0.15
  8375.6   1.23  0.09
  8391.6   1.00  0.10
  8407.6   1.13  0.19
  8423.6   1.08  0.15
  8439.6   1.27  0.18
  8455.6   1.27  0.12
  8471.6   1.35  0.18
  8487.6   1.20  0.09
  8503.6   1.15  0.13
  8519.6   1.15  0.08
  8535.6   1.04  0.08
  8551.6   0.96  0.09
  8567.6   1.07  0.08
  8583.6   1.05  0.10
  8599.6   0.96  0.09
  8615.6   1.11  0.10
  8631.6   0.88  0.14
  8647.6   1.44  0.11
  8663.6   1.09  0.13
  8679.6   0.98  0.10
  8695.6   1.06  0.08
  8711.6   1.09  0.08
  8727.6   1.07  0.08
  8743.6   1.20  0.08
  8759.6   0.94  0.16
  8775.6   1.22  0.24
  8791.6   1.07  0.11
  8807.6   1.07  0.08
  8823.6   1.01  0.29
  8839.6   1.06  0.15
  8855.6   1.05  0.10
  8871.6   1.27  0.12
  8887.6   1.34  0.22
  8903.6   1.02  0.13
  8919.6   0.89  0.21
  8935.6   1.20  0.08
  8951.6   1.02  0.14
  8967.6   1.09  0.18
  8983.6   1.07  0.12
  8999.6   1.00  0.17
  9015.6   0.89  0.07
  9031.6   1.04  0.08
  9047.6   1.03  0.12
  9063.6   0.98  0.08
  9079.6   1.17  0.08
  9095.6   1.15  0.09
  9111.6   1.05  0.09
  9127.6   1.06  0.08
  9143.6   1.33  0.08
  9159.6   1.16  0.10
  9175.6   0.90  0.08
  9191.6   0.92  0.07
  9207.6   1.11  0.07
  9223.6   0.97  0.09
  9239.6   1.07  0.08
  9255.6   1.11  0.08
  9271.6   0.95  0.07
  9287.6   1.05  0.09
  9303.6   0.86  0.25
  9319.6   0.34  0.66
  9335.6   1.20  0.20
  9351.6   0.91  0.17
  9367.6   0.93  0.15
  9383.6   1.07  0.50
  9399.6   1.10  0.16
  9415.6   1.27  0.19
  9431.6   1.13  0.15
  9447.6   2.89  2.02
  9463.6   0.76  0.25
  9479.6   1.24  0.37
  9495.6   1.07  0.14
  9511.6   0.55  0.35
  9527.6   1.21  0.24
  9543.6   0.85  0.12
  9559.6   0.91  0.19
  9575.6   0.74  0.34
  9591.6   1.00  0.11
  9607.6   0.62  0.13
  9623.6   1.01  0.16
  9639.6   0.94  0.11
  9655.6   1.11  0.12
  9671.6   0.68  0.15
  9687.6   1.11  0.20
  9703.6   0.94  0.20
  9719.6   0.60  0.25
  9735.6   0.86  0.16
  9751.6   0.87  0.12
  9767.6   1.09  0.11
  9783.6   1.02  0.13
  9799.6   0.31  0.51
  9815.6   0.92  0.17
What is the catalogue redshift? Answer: 0.212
